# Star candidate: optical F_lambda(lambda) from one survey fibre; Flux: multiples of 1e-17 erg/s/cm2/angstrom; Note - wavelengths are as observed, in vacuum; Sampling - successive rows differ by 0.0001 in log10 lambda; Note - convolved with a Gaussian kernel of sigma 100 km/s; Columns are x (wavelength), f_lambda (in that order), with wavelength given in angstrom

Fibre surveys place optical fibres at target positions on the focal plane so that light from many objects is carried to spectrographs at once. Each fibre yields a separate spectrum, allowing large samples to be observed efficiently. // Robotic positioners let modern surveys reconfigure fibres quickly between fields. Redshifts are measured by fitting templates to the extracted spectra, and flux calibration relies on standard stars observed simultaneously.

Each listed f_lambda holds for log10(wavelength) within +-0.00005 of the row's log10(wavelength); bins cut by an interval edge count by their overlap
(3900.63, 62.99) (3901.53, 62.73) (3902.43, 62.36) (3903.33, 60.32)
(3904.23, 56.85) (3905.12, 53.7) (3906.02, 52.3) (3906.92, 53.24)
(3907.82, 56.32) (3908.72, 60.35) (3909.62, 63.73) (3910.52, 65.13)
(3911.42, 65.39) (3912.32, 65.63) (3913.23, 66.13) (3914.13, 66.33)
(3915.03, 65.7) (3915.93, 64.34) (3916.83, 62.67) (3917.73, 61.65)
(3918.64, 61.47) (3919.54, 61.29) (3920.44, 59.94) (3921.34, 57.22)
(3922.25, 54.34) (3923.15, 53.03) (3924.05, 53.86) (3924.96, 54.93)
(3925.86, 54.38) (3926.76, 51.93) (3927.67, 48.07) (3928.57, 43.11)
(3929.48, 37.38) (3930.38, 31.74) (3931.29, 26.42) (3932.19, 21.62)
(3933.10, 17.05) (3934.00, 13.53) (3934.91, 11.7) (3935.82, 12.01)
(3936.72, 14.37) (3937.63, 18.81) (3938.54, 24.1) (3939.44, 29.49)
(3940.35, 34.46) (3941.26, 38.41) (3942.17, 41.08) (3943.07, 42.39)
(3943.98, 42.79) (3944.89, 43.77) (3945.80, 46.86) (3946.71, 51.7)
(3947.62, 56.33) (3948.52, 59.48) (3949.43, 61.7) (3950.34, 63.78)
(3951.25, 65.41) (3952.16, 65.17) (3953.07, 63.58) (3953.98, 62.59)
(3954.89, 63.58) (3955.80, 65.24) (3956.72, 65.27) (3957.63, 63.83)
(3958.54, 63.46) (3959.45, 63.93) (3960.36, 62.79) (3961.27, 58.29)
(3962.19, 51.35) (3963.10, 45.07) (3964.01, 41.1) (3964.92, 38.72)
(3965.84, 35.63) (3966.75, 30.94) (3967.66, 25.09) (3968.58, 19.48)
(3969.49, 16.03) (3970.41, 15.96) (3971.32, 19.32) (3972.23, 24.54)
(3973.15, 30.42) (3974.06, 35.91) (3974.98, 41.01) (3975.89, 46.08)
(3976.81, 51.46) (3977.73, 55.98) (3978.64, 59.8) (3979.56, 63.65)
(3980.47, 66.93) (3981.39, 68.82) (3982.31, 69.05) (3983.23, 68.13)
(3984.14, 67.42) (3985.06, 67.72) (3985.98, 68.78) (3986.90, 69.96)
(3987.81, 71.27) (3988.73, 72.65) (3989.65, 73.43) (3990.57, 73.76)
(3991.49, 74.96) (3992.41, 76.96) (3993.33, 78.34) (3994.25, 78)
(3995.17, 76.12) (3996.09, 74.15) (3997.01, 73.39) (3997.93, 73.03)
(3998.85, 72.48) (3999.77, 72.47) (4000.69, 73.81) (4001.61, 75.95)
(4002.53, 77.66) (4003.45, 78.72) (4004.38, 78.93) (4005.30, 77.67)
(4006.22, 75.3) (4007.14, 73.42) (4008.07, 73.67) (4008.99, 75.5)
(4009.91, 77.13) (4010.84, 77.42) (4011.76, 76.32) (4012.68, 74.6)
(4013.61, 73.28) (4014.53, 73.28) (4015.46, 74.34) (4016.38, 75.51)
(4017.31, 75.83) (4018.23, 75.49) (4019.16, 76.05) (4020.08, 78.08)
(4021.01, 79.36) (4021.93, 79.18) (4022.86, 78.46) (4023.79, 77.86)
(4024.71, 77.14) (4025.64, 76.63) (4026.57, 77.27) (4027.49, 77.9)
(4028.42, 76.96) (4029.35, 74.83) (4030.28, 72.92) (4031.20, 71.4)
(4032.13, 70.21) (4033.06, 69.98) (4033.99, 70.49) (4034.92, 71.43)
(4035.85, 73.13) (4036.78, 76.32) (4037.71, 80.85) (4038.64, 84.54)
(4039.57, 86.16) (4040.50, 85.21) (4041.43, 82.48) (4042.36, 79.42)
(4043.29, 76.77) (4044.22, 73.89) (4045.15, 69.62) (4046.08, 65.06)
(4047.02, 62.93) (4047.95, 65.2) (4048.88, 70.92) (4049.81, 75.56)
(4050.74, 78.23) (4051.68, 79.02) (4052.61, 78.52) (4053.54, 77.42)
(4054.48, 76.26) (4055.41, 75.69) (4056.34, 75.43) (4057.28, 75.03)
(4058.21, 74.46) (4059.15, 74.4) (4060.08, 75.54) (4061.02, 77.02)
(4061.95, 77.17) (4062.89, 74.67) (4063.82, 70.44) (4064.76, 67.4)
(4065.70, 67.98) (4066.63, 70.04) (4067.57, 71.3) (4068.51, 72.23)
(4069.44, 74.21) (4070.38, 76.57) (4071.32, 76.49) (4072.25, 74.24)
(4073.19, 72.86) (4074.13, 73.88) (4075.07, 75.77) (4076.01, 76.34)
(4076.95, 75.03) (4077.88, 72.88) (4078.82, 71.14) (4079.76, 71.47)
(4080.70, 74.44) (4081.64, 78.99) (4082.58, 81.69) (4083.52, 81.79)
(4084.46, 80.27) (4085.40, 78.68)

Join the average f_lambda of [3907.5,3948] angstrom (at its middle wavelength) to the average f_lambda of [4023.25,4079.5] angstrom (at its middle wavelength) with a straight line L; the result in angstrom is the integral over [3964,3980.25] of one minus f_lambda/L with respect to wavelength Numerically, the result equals 5.8 angstrom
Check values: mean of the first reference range 46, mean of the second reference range 74.7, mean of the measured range 36.5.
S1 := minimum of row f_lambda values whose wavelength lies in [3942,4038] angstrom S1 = 15.96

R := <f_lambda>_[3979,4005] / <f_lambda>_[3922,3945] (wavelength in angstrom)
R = 2.1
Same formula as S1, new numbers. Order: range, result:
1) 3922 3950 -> 11.7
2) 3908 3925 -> 53.03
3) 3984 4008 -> 67.42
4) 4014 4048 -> 62.93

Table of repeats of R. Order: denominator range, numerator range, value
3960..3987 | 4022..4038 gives 1.60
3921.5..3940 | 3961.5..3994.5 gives 1.55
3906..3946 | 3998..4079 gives 1.64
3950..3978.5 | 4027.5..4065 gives 1.60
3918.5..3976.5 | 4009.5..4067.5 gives 1.74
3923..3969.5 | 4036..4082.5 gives 1.71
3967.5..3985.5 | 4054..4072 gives 1.61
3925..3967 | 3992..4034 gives 1.69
